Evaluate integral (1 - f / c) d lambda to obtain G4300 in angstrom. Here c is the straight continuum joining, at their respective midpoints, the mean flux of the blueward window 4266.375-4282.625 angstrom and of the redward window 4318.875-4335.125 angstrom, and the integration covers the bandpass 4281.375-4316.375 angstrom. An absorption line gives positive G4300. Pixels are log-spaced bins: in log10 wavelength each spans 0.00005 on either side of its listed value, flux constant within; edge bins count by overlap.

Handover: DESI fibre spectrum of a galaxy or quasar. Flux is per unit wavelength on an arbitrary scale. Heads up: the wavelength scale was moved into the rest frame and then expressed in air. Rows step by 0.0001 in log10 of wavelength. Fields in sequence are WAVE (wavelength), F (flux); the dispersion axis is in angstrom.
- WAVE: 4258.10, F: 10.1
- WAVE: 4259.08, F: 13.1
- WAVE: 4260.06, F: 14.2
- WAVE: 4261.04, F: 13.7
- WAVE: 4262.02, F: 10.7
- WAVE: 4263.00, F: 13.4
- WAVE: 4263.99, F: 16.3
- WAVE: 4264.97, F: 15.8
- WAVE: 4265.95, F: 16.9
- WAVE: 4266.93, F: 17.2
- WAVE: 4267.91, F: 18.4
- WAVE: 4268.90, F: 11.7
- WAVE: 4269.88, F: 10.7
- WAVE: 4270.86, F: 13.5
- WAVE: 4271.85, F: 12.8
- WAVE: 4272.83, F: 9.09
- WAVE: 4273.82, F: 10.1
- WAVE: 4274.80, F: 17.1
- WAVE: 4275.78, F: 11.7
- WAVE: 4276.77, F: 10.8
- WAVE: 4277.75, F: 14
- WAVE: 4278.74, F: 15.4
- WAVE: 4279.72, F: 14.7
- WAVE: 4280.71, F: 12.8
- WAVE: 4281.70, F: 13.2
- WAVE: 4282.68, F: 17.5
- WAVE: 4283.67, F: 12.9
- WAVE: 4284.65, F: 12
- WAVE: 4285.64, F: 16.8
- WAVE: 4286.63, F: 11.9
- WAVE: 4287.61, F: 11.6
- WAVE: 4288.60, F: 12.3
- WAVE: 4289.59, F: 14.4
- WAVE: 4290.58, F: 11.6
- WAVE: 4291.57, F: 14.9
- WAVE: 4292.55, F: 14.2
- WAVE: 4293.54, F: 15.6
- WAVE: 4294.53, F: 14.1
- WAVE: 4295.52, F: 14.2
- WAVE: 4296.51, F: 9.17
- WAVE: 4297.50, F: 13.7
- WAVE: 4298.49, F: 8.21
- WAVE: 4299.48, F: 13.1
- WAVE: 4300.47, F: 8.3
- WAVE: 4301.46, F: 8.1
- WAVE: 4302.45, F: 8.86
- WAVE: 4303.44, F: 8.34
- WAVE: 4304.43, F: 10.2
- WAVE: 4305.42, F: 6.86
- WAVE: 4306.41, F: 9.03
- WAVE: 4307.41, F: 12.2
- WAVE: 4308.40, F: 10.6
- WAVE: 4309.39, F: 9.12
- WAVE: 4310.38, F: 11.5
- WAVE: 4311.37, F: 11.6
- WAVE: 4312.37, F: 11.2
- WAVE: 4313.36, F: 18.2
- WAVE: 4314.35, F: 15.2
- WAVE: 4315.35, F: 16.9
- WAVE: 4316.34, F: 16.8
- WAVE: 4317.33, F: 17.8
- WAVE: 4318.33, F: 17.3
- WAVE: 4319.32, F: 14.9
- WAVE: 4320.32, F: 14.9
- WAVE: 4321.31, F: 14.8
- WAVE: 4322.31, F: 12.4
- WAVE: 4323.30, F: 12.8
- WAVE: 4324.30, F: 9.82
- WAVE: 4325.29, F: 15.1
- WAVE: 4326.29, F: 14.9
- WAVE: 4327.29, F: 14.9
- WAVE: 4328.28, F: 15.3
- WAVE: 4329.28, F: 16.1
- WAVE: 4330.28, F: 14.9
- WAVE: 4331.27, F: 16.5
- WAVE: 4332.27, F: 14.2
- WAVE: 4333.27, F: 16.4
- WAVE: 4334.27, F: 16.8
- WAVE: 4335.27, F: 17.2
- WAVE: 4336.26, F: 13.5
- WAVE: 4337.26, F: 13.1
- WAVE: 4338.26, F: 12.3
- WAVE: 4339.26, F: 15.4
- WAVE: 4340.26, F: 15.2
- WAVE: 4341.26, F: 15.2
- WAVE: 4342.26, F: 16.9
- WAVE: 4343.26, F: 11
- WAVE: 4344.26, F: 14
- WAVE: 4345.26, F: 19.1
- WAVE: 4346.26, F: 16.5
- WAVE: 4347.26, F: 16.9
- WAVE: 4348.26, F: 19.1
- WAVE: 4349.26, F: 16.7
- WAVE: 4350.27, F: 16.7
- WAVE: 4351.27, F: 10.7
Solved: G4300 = 4.4 angstrom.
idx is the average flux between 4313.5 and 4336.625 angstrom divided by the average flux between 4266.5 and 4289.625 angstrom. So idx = 1.14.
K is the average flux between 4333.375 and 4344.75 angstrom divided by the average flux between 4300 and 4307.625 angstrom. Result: 1.65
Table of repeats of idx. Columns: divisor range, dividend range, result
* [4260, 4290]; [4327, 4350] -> 1.14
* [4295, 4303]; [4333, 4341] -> 1.43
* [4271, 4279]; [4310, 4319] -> 1.21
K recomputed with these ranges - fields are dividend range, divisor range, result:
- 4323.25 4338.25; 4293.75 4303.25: 1.35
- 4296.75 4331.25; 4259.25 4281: 0.94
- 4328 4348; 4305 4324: 1.15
